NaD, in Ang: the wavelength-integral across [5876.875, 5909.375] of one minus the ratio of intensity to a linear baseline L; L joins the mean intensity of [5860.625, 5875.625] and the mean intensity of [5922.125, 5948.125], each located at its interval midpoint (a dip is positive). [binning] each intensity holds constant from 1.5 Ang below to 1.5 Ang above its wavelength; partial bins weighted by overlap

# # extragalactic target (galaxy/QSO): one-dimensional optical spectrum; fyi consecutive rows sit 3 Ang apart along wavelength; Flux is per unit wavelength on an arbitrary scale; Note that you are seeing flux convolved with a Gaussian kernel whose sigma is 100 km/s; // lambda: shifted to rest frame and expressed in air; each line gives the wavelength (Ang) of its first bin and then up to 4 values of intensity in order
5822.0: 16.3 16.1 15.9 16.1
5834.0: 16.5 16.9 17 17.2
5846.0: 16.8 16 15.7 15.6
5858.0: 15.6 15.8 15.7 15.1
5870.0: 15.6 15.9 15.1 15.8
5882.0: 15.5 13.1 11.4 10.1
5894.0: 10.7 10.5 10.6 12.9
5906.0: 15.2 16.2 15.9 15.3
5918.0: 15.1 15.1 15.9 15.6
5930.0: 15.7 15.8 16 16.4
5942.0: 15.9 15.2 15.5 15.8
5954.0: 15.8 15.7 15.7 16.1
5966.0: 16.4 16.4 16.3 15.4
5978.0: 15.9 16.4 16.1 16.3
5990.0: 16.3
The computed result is 5.8 Ang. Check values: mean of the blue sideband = 15.6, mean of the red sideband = 15.8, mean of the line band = 12.8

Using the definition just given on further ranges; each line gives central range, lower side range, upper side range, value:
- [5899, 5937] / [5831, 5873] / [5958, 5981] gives 2.37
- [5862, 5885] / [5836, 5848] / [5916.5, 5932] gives 1.42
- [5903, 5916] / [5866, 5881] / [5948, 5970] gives 0.29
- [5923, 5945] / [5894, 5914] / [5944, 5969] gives -1.61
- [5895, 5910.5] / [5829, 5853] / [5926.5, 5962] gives 2.96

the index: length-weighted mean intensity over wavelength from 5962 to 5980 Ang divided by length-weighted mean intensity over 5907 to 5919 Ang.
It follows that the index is 1.03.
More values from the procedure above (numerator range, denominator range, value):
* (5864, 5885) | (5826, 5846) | 0.92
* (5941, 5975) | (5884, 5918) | 1.22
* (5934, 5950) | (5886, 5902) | 1.46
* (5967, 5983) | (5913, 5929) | 1.04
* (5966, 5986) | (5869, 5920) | 1.17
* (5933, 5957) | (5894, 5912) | 1.20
